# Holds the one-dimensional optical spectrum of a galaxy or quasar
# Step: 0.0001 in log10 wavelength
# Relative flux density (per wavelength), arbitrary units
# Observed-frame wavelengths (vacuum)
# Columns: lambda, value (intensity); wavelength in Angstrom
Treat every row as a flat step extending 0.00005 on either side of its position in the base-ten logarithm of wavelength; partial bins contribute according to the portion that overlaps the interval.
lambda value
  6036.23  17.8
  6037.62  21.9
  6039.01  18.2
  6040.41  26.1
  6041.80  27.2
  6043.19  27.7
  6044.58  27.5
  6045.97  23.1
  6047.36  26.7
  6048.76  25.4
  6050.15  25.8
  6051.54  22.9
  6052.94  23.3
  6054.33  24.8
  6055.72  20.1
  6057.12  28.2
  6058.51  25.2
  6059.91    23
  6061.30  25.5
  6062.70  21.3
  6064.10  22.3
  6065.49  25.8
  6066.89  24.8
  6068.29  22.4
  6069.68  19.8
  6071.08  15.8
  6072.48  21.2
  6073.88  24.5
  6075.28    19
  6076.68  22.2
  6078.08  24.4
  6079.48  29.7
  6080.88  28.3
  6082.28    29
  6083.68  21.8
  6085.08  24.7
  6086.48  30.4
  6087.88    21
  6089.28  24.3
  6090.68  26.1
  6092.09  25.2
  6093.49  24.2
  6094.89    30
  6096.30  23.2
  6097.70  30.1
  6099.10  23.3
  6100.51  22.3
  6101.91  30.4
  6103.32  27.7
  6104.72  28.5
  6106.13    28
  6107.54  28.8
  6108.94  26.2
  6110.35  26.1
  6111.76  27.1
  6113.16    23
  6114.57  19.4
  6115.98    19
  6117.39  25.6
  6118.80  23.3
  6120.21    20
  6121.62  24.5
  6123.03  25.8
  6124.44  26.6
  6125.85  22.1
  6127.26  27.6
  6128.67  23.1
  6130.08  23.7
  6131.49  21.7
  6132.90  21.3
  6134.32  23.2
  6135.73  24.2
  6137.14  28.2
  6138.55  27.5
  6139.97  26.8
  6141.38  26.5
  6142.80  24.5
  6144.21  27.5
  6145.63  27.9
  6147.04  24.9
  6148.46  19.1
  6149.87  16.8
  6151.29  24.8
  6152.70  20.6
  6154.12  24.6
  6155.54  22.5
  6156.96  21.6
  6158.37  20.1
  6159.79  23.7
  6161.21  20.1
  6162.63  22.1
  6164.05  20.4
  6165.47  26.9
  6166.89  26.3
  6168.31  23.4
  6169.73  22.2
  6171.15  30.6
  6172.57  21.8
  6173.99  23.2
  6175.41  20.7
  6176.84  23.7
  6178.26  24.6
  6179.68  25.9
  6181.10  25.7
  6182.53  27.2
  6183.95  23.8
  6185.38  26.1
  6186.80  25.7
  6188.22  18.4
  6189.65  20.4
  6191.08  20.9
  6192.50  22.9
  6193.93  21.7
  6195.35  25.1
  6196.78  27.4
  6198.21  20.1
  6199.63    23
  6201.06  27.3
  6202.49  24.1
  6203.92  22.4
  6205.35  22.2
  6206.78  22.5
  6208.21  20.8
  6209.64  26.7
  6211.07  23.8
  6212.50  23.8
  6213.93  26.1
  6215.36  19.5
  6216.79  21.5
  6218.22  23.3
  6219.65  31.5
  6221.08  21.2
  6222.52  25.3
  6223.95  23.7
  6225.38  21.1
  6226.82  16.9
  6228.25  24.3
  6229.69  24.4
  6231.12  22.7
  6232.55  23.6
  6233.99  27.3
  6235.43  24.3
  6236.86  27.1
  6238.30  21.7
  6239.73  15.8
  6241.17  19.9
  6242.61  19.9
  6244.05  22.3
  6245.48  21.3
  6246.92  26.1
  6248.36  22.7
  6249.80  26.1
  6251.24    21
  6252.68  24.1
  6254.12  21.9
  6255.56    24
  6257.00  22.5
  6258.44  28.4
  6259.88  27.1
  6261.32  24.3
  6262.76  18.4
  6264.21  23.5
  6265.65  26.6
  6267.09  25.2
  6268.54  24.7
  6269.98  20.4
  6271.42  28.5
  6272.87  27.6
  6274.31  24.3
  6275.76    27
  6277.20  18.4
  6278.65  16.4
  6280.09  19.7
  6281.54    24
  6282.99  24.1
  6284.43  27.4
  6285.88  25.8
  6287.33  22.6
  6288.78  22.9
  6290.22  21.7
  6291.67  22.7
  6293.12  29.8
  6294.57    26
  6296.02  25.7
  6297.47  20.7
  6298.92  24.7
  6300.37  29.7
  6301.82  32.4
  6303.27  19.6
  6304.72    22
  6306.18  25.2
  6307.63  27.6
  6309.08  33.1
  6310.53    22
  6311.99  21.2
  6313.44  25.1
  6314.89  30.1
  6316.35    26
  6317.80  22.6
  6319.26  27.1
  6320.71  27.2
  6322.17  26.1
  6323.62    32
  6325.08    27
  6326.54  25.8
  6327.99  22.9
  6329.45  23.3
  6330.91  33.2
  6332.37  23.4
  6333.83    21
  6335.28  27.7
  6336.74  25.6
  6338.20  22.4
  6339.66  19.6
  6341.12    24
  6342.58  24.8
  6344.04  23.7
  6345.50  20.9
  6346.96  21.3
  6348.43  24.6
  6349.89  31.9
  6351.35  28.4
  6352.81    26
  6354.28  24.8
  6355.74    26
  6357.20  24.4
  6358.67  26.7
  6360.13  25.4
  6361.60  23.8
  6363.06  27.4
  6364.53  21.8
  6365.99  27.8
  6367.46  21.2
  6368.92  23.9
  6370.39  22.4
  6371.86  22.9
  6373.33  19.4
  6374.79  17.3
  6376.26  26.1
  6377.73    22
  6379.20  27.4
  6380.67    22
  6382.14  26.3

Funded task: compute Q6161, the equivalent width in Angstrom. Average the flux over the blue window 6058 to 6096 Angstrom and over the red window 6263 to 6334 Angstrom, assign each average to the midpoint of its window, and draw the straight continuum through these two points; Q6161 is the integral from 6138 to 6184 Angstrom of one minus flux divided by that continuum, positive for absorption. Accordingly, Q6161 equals 1.1 Angstrom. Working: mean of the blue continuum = 24.1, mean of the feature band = 23.9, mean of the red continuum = 25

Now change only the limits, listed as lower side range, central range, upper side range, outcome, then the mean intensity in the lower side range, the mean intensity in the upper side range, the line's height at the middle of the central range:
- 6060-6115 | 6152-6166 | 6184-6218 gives 0.9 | 24.8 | 23.2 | 23.8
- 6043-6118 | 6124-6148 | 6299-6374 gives -0.2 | 24.7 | 25.2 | 24.8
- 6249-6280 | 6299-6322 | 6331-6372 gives -1.7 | 23.7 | 24.6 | 24.2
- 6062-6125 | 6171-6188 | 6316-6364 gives 0.2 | 24.6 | 25.3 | 24.9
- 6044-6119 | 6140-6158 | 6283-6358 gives 1.0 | 24.7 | 25.3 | 24.9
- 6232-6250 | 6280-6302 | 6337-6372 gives -1.3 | 22.8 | 24.5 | 23.5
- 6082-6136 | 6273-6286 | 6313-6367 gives 1.1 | 24.9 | 25.4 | 25.3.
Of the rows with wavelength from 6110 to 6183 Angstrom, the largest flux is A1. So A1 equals 30.6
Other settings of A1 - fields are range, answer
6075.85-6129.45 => 30.4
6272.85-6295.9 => 29.8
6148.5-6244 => 31.5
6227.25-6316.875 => 33.1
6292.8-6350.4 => 33.2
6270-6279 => 28.5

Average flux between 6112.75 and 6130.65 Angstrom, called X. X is 23.4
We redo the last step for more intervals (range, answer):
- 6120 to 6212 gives 23.7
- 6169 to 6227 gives 23.6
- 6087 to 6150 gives 24.9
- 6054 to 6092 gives 23.9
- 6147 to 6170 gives 22.3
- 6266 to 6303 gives 24.5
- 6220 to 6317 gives 24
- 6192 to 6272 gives 23.5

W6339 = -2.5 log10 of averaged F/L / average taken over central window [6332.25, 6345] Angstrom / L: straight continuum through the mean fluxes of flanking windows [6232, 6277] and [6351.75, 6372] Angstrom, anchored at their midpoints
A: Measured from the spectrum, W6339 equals 0.04 mag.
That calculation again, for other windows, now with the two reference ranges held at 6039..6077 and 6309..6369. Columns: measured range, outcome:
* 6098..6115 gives -0.09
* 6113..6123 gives 0.08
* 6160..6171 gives 0.04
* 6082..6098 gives -0.08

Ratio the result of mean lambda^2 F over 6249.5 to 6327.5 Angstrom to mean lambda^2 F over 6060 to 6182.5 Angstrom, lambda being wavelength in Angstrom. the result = 1.1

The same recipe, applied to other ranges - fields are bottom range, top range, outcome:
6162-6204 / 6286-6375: 1.10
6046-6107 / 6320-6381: 1.09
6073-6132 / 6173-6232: 0.97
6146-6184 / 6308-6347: 1.14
